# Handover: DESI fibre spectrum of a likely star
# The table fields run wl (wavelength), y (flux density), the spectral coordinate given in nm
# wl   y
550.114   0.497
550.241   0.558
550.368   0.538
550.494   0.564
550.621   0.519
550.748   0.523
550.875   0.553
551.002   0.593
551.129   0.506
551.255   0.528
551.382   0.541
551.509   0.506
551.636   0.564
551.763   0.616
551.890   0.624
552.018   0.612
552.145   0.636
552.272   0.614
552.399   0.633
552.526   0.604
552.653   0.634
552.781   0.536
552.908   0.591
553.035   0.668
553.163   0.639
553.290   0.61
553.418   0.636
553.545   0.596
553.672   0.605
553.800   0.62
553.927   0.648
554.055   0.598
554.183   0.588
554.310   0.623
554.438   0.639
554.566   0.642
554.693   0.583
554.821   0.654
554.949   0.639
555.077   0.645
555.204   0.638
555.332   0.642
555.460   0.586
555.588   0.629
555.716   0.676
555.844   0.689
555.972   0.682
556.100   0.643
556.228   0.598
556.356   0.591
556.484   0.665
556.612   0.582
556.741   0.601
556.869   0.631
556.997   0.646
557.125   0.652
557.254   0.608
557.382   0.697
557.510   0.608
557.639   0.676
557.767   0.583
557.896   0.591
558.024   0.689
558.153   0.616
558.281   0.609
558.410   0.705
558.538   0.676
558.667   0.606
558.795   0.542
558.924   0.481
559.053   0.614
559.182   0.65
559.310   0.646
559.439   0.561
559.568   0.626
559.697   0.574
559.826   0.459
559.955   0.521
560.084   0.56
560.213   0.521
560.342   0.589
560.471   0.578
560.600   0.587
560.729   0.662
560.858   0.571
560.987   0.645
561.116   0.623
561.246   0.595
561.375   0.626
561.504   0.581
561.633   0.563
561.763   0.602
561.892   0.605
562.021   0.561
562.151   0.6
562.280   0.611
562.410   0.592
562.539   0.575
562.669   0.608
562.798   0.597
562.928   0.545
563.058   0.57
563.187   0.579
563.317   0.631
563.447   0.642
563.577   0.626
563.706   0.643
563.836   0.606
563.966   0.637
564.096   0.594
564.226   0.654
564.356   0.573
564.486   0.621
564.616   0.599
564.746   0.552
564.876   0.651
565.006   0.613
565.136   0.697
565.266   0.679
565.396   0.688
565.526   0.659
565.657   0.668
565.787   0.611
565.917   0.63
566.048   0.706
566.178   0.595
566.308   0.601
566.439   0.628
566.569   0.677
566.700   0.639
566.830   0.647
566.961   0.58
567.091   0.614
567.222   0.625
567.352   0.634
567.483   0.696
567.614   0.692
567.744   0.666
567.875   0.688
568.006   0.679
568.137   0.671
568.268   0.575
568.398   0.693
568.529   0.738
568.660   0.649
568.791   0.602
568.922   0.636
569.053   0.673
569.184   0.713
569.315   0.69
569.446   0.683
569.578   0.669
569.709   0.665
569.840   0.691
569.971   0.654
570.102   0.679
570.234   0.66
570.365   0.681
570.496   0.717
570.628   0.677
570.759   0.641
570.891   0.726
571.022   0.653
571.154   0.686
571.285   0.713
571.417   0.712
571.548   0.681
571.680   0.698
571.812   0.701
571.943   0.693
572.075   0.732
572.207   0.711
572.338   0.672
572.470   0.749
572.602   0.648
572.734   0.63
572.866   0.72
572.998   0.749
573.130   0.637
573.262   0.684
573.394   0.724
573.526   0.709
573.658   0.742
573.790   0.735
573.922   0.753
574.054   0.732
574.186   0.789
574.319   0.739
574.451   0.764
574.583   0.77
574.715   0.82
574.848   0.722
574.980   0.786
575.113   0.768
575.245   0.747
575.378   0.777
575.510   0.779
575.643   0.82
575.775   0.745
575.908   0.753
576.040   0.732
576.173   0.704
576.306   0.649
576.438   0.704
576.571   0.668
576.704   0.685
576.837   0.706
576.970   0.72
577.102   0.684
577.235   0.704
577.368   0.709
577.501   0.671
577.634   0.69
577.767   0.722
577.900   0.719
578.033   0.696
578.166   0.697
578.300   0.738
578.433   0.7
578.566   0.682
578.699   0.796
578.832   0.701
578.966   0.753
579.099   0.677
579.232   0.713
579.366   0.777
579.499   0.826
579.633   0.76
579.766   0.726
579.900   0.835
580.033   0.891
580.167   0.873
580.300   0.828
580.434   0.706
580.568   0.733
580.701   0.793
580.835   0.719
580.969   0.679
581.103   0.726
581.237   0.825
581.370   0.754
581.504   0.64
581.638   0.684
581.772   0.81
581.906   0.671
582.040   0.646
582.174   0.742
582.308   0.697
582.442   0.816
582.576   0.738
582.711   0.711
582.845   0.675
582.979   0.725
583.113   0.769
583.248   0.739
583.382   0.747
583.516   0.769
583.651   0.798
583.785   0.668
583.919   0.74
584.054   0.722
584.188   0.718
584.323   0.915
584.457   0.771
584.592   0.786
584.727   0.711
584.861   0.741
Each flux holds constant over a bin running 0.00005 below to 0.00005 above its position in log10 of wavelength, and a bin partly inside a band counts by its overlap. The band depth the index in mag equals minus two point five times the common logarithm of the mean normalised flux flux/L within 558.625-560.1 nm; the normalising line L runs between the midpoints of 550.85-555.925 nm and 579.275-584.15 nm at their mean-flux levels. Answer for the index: 0.125 mag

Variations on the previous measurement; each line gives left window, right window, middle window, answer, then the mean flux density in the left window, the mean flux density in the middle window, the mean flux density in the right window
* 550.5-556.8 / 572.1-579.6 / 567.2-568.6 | 0.02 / 0.608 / 0.67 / 0.725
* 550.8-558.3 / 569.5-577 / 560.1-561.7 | 0.10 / 0.616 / 0.594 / 0.713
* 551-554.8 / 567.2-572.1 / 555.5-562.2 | 0.03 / 0.602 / 0.609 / 0.677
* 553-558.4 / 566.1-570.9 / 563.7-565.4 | 0.04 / 0.63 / 0.626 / 0.66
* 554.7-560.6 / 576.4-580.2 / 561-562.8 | 0.07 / 0.614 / 0.597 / 0.731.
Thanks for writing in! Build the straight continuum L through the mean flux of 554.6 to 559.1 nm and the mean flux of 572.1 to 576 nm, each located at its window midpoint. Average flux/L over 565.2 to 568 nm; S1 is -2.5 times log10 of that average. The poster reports 0.07 mag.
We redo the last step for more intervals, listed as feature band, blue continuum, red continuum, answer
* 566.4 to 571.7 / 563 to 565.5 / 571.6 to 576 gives 0.02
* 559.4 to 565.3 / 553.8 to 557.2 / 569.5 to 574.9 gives 0.11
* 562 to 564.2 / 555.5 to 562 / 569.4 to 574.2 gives 0.06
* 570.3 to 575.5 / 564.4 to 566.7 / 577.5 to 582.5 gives -0.04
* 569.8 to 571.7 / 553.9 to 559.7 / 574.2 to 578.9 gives 0.02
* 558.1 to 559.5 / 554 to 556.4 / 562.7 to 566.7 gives 0.03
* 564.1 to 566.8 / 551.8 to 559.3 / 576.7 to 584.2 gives 0.05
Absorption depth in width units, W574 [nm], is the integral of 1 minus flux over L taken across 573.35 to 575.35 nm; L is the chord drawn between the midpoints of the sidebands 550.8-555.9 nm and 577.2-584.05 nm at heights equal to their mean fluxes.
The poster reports -0.13 nm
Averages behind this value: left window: 0.609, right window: 0.737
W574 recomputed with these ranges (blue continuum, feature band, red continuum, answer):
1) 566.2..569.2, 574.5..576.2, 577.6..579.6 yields -0.15 nm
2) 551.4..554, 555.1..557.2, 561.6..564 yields -0.10 nm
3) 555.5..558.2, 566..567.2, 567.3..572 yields 0.07 nm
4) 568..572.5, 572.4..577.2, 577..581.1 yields -0.12 nm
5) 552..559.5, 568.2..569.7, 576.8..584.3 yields 0.04 nm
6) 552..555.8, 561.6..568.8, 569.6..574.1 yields 0.43 nm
